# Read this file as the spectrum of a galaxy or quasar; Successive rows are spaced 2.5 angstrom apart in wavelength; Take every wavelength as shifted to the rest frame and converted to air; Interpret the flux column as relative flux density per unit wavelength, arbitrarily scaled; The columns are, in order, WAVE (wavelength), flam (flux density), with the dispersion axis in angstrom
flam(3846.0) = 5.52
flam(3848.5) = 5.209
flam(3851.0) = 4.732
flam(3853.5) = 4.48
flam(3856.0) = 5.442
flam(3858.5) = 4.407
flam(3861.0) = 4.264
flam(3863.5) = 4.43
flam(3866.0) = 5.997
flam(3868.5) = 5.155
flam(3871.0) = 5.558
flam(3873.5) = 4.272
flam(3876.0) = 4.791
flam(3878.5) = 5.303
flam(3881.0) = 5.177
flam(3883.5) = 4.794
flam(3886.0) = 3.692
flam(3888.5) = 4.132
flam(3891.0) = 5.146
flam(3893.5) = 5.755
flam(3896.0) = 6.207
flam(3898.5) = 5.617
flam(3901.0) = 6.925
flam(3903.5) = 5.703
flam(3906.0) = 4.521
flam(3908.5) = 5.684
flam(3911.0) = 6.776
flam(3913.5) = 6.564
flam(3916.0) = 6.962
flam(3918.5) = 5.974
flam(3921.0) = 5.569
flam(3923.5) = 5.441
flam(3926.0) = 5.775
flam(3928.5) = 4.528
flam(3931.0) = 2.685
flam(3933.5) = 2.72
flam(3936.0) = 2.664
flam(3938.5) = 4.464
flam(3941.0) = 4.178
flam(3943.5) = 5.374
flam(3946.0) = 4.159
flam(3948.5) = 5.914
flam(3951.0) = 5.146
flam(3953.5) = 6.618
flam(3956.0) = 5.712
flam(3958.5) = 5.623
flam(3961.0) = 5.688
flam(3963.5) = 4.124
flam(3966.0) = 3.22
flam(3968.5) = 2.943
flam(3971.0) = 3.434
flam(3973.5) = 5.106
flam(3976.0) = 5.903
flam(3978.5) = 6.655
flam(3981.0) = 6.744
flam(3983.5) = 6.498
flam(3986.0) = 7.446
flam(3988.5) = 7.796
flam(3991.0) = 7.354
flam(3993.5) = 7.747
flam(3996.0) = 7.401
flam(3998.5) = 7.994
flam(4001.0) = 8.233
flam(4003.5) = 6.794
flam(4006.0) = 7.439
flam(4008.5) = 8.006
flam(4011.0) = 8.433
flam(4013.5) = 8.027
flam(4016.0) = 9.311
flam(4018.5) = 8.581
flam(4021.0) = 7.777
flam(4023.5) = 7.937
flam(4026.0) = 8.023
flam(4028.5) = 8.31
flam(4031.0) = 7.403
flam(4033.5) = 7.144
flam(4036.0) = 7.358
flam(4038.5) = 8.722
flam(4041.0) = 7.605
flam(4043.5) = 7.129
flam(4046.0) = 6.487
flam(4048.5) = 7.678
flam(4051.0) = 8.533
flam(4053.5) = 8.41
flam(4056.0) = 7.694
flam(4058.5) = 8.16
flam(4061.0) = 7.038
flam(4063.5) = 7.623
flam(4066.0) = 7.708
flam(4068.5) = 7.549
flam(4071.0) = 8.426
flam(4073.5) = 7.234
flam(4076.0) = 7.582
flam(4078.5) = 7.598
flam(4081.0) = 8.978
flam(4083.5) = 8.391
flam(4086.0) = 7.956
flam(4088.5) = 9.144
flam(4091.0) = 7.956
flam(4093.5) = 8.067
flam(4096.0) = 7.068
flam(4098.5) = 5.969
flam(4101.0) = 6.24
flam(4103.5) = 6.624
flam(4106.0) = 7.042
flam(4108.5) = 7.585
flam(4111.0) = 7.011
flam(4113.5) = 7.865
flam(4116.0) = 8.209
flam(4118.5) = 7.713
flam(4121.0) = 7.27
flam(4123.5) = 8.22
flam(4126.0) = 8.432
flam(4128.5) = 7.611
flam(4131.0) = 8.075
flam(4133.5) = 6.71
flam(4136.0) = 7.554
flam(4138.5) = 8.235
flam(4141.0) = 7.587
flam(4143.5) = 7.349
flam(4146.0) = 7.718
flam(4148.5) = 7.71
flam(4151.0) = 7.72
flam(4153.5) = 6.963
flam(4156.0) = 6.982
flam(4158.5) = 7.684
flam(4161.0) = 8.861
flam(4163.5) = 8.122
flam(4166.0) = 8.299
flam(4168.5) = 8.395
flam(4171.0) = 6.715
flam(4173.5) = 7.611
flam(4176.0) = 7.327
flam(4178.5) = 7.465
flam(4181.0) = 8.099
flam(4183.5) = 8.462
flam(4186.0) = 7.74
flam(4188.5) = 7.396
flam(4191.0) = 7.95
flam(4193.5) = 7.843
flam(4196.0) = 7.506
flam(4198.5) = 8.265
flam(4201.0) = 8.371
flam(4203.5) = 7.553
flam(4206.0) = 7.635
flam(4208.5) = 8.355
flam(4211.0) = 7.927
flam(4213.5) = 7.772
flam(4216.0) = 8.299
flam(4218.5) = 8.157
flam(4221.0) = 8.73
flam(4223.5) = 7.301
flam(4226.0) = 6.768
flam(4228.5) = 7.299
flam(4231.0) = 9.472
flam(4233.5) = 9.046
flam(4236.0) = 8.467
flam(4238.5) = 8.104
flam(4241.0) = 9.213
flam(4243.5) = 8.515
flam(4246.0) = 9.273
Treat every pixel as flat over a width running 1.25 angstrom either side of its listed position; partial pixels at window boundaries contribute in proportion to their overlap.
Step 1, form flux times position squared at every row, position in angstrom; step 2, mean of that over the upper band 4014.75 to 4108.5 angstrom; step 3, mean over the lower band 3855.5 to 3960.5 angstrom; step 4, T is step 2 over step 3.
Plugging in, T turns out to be 1.63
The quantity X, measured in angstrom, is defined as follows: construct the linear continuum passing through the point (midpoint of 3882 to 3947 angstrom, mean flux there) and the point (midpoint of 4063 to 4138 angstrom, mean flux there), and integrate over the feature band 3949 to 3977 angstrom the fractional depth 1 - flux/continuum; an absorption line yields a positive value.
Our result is 4.2 angstrom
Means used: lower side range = 5.08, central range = 4.88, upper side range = 7.65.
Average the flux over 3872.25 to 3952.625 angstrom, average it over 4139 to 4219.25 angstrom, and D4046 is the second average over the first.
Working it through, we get 1.53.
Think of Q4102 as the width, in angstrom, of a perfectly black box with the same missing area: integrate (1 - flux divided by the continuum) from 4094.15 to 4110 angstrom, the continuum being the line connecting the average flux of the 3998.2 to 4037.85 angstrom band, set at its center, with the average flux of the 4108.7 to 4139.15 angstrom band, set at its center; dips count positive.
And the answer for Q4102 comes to 2.0 angstrom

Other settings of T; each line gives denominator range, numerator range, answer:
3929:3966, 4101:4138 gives 1.78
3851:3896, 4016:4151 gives 1.75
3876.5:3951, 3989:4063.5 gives 1.62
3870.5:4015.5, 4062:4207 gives 1.48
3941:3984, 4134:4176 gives 1.63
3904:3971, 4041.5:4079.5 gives 1.65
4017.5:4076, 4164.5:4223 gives 1.09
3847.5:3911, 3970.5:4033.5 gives 1.54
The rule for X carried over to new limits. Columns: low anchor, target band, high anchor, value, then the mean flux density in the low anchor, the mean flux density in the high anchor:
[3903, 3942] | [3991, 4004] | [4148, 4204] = -4.1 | 5.01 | 7.79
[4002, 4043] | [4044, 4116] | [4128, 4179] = 1.6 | 7.92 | 7.66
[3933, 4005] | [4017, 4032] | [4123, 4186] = -4.1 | 5.68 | 7.75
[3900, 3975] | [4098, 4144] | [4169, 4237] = -2.9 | 5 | 7.91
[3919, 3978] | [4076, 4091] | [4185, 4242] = -4.5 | 4.69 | 8.05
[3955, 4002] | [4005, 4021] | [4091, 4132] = -4.6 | 6.08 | 7.45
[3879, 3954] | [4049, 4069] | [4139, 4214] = -3.8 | 5.15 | 7.78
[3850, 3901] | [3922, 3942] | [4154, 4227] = 5.2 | 5.02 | 7.84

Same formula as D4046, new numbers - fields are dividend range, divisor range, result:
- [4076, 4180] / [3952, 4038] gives 1.12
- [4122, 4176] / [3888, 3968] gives 1.50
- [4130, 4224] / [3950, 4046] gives 1.13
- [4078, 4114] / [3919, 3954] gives 1.63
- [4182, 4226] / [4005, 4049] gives 1.01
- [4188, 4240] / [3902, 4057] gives 1.26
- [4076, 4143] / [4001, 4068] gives 0.98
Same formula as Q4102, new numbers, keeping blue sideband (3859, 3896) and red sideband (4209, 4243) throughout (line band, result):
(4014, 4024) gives -3.4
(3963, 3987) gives 2.6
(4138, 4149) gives -0.4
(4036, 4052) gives -2.9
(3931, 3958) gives 4.6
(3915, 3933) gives 0.7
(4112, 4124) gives -1.0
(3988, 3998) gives -2.6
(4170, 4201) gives 0.4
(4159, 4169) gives -1.0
